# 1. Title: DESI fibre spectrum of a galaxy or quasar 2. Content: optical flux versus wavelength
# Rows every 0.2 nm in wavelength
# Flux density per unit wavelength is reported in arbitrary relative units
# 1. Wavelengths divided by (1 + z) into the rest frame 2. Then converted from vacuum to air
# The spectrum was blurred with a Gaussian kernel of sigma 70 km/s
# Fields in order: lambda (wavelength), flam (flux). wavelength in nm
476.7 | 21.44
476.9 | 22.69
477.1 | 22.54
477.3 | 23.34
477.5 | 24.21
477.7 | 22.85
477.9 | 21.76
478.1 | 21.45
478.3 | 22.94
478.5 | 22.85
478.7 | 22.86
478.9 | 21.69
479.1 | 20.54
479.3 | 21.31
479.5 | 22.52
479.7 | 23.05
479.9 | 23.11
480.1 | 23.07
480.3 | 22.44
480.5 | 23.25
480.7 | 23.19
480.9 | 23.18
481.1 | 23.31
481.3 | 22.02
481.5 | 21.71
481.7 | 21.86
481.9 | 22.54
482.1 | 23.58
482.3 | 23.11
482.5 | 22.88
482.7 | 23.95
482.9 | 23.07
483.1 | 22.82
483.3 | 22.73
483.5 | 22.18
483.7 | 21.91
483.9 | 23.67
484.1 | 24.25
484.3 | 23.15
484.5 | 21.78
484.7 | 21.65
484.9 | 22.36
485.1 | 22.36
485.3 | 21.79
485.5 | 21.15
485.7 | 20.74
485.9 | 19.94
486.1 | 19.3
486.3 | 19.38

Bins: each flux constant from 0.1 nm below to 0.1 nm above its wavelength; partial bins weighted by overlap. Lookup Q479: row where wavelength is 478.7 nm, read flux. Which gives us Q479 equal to 22.86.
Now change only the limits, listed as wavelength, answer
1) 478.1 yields 21.45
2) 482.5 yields 22.88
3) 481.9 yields 22.54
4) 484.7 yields 21.65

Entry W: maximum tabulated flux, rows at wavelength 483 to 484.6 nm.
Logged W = 24.25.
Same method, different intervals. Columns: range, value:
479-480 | 23.11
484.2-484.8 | 23.15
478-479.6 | 22.94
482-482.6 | 23.58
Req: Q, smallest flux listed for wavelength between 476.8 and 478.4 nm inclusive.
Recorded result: 21.45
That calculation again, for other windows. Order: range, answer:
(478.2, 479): 21.69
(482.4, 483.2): 22.82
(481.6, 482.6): 21.86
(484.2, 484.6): 21.78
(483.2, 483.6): 22.18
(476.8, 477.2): 22.54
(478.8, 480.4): 20.54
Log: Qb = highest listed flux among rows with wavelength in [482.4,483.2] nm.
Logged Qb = 23.95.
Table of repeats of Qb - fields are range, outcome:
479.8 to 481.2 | 23.31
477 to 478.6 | 24.21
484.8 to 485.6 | 22.36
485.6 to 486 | 20.74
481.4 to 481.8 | 21.86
